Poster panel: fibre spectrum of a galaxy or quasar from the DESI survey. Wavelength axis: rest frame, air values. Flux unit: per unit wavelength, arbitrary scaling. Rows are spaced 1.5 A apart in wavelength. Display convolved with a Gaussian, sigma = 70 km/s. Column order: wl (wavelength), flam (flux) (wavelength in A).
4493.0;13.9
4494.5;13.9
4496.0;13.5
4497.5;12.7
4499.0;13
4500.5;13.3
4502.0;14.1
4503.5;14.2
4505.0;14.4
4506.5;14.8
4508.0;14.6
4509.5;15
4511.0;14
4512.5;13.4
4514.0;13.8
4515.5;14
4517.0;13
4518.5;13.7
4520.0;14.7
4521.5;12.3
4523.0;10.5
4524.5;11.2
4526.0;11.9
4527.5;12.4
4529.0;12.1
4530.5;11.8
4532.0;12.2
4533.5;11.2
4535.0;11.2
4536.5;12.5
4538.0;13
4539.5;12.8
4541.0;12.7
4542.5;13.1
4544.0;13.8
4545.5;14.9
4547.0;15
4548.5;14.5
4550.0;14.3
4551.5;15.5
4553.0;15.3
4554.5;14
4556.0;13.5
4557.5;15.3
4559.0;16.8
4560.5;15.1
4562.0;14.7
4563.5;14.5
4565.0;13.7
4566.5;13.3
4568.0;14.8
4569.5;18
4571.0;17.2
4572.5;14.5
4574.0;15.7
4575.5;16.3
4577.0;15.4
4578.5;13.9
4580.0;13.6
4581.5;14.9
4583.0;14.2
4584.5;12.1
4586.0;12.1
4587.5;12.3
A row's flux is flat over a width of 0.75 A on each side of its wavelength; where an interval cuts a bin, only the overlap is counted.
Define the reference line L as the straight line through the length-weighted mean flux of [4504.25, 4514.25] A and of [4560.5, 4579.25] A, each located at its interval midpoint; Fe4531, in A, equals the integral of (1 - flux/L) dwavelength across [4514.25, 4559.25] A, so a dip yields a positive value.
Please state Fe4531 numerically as 4.4 A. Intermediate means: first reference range 14.3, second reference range 15.2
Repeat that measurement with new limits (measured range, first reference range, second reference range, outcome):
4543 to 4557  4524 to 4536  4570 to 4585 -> -1.5 A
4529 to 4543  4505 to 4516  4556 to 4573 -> 2.3 A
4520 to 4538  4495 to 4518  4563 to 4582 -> 2.9 A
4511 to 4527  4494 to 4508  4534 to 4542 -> 0.3 A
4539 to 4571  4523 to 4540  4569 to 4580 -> -1.5 A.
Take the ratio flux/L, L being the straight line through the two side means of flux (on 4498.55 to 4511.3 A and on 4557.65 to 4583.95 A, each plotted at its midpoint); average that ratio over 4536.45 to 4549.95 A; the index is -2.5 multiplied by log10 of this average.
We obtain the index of 0.08 mag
